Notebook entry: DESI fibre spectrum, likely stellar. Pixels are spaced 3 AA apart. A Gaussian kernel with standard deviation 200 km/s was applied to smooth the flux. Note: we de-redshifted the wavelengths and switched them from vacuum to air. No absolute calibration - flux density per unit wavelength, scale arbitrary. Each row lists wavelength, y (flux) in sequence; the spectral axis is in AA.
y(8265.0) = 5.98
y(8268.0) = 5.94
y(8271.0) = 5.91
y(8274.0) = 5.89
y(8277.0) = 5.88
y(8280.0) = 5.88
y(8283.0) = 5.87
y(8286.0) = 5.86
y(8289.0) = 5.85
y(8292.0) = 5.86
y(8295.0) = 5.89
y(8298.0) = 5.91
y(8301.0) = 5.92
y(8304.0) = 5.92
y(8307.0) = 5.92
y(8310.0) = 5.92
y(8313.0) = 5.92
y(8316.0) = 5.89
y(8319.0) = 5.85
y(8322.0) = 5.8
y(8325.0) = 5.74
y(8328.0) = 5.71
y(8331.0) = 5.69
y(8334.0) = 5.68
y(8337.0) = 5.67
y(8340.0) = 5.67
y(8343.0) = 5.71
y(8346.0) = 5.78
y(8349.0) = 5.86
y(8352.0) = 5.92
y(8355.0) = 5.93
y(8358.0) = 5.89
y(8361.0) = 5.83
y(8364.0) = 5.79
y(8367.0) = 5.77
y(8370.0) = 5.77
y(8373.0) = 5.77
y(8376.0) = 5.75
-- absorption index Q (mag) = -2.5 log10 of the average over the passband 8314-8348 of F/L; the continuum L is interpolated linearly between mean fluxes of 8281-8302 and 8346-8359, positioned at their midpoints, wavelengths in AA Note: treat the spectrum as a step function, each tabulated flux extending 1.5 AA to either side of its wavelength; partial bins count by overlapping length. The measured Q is 0.025 mag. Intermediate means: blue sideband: 5.88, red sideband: 5.89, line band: 5.75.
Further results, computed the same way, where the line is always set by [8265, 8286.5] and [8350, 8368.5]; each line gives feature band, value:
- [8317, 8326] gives 0.01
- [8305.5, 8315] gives -0.01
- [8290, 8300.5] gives 0.00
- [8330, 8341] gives 0.04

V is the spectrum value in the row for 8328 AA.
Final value 5.71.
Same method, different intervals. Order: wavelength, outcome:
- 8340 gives 5.67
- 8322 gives 5.8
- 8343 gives 5.71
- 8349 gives 5.86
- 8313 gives 5.92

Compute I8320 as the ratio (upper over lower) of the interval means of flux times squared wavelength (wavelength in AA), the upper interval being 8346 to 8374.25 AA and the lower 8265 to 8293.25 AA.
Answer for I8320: 1.01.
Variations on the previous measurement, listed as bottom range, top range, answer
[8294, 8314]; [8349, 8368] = 1.00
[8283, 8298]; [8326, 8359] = 1.00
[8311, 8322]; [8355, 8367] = 1.00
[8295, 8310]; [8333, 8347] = 0.97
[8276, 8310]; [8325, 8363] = 0.99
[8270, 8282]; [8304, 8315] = 1.01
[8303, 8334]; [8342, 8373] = 1.01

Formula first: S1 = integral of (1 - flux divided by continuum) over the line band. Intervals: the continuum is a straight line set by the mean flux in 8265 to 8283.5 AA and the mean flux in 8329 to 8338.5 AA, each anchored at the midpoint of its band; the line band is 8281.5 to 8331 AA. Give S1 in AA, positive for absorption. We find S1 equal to -0.6 AA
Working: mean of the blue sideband 5.9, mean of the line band 5.86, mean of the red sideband 5.68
